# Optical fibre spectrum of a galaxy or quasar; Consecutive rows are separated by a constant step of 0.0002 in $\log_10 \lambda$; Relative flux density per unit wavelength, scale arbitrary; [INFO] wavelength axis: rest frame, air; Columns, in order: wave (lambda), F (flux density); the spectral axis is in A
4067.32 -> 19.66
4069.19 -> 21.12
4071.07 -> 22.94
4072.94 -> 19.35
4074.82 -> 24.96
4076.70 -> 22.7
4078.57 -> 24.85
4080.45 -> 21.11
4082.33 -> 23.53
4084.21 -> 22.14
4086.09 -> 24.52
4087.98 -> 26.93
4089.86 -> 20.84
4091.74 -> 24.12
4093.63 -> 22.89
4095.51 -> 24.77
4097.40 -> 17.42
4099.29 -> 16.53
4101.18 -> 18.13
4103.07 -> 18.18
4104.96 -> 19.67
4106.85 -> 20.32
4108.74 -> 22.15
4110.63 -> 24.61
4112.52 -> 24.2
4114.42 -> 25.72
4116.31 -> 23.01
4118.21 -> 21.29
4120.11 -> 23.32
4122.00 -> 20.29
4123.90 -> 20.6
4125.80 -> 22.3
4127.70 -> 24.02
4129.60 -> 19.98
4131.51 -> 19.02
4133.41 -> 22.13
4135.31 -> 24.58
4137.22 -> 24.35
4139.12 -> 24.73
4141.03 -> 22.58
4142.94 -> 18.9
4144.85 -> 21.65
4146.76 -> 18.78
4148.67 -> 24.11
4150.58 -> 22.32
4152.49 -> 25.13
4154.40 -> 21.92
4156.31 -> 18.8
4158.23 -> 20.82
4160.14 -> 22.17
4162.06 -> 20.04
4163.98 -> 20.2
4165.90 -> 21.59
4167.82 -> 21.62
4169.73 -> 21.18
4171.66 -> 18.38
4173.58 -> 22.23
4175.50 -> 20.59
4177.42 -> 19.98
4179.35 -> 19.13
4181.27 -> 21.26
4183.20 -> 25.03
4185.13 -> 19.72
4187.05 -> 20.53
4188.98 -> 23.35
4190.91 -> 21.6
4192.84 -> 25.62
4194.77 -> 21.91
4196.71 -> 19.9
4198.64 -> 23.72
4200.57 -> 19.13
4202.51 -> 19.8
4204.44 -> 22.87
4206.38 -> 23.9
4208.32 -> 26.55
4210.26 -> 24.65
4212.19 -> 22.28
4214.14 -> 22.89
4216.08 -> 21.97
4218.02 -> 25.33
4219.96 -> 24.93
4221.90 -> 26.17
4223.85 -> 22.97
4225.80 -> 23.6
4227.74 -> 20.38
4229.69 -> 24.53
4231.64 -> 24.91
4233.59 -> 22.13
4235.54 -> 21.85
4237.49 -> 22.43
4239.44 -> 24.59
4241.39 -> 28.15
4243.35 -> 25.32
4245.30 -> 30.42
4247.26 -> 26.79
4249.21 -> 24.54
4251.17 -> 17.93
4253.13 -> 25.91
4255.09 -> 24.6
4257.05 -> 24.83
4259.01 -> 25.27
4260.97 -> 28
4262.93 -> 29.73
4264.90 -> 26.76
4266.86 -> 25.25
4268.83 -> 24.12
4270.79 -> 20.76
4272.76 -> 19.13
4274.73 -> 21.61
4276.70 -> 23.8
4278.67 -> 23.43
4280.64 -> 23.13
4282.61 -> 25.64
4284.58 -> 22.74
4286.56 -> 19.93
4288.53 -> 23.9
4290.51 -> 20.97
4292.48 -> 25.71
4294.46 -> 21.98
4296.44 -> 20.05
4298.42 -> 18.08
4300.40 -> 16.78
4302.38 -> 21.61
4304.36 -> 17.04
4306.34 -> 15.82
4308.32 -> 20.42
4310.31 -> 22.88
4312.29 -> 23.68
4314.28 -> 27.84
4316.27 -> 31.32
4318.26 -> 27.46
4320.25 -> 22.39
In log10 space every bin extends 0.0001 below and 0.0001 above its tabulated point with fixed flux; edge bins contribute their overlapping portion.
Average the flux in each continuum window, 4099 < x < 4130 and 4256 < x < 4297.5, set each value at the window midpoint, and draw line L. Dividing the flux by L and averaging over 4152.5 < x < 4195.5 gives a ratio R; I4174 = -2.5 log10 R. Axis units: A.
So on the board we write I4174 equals 0.05 mag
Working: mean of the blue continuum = 21.6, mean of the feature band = 21.3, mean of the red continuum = 23.6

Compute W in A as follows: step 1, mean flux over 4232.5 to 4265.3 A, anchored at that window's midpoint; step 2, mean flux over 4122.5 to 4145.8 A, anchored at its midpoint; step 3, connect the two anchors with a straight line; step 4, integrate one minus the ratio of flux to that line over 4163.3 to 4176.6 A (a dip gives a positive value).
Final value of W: 1.27 A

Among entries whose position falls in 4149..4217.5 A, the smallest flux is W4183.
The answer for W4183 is 18.38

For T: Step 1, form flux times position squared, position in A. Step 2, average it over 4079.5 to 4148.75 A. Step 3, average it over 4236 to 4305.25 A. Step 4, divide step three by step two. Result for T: 1.1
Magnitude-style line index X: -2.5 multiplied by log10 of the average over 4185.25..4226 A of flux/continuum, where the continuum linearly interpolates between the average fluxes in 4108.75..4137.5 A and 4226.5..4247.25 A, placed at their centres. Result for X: 0.05 mag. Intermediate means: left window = 22.6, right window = 24.6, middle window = 23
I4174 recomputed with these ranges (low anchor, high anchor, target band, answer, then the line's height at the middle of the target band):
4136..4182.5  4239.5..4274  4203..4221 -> -0.020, 23.4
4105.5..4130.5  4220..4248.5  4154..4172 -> 0.126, 23.3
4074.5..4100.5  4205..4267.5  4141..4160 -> 0.095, 23.4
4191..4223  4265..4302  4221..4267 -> -0.100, 22.7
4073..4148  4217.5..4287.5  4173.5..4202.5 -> 0.084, 23.2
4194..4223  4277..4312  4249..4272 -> -0.129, 22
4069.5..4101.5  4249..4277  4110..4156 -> 0.017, 22.8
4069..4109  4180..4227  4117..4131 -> 0.025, 22.1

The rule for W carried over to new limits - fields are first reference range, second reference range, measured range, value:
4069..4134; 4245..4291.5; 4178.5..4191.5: 0.84 A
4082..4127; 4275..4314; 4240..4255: -2.65 A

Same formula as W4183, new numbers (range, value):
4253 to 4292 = 19.13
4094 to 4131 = 16.53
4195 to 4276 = 17.93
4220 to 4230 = 20.38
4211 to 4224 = 21.97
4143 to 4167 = 18.78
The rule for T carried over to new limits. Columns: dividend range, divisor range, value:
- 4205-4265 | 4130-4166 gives 1.18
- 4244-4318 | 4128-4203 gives 1.15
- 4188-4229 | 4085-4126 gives 1.11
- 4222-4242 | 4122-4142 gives 1.11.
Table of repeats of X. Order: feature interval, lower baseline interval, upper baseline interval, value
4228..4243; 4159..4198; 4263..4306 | -0.106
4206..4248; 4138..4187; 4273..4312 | -0.146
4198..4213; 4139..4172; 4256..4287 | -0.016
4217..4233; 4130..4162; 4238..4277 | -0.002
